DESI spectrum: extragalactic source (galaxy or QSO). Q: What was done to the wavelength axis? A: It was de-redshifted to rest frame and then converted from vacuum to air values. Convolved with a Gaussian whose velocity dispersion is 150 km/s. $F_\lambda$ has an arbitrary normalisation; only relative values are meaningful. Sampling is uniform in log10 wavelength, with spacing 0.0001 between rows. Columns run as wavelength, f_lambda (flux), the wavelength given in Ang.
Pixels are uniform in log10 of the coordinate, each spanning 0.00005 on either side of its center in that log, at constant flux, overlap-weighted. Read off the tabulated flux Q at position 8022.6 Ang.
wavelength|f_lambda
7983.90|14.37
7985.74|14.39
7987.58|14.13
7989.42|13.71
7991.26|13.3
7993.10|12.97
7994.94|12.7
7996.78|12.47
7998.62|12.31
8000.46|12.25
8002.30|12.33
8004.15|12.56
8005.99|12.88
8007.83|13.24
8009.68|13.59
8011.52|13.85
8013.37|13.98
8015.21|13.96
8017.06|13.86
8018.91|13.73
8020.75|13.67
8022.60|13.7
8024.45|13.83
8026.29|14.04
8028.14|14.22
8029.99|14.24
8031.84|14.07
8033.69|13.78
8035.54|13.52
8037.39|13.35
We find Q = 13.7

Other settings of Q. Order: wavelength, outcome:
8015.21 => 13.96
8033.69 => 13.78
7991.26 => 13.3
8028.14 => 14.22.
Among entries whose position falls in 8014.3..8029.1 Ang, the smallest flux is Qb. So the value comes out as 13.67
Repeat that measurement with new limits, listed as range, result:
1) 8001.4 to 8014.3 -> 12.33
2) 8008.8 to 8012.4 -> 13.59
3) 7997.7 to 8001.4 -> 12.25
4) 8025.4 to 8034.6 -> 13.78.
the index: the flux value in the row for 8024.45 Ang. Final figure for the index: 13.83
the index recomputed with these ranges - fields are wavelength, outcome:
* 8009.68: 13.59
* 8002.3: 12.33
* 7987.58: 14.13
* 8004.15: 12.56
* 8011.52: 13.85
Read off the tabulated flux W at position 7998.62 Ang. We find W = 12.31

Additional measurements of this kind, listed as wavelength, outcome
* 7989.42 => 13.71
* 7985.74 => 14.39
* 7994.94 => 12.7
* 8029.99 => 14.24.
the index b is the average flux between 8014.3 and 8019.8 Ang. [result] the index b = 13.8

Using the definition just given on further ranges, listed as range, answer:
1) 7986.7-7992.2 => 13.7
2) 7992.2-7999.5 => 12.6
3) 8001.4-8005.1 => 12.4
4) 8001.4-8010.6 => 12.9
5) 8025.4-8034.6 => 14.1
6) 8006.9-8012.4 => 13.6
